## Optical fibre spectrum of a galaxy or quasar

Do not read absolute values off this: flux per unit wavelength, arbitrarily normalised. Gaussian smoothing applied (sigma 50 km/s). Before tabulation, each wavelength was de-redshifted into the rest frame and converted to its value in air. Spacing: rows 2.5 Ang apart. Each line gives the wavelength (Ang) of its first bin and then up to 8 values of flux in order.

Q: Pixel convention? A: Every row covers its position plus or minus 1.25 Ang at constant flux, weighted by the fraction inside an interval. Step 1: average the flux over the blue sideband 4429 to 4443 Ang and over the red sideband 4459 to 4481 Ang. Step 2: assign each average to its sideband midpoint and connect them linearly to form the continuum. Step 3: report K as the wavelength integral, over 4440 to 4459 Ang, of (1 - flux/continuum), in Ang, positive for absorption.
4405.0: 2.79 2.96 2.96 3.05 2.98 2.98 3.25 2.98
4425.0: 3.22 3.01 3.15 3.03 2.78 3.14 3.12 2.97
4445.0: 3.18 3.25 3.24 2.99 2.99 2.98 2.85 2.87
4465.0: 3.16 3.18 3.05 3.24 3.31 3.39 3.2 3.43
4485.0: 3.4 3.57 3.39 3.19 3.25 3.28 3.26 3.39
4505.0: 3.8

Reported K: -0.1 Ang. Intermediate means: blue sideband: 3.03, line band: 3.08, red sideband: 3.14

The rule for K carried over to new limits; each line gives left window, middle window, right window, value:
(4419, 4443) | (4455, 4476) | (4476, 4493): 1.25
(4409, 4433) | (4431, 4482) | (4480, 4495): 1.97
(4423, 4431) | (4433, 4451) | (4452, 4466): -0.28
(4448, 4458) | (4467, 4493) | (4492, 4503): -0.96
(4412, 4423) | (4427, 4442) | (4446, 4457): 0.22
